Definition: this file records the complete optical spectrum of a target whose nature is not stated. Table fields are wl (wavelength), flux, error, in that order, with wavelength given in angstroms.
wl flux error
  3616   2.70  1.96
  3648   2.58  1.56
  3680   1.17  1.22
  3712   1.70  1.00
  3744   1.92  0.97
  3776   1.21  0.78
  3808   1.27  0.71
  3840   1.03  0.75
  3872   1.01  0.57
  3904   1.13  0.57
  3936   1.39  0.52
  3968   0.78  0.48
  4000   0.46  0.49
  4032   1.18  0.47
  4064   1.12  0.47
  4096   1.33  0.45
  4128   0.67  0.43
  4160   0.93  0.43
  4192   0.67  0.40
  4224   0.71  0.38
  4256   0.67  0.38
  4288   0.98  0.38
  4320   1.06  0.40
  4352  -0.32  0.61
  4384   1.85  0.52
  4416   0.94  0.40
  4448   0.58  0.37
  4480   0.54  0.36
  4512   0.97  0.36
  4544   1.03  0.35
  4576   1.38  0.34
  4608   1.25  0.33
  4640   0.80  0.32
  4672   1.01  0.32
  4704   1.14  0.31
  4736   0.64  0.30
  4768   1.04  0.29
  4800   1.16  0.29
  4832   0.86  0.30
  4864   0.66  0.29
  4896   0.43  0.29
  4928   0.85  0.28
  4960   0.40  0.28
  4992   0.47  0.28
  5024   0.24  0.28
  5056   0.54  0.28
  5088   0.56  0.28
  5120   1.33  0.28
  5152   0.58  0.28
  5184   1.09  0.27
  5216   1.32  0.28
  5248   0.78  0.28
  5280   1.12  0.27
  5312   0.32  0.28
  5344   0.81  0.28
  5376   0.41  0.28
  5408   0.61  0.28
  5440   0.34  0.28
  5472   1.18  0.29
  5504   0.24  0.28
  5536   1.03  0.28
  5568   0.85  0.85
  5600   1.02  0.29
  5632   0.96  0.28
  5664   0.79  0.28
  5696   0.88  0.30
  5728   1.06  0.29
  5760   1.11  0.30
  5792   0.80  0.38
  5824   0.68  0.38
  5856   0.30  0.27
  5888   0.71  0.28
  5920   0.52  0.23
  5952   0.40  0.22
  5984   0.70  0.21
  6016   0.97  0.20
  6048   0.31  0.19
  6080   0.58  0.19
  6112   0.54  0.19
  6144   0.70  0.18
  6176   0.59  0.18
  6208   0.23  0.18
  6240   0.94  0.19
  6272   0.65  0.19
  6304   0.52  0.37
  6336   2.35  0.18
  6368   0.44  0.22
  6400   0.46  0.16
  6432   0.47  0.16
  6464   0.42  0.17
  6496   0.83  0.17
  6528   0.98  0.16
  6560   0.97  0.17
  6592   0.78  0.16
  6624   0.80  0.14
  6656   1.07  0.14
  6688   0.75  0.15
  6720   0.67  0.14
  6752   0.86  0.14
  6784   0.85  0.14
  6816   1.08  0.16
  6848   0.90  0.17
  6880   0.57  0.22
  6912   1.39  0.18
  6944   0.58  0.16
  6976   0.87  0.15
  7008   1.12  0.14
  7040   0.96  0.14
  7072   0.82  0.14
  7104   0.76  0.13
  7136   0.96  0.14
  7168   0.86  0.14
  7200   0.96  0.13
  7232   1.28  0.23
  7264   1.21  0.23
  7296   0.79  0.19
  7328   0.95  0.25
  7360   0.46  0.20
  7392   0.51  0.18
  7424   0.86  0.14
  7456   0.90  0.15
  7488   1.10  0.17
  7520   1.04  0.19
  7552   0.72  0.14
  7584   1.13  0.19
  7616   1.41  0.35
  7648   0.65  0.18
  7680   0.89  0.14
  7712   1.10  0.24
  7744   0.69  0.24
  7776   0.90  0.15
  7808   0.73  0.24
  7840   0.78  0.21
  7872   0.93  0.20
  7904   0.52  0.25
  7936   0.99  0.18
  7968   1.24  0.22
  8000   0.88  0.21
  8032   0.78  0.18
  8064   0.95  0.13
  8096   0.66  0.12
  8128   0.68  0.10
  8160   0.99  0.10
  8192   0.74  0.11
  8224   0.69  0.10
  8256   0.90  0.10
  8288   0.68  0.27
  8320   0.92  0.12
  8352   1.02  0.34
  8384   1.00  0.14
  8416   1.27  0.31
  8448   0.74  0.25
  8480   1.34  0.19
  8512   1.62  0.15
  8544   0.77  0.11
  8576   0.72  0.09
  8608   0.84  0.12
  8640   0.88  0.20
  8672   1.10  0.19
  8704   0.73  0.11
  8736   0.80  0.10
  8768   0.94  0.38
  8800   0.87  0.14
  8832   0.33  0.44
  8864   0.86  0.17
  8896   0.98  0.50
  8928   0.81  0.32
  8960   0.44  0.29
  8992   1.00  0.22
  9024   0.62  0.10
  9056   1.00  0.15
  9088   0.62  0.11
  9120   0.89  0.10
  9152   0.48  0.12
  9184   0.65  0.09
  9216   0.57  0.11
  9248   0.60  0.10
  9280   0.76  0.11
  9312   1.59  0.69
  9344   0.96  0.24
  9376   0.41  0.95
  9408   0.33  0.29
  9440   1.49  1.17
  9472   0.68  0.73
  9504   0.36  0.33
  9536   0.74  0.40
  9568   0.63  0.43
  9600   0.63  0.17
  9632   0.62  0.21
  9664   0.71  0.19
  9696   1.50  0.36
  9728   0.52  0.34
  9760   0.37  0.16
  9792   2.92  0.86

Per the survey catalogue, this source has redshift 0.698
